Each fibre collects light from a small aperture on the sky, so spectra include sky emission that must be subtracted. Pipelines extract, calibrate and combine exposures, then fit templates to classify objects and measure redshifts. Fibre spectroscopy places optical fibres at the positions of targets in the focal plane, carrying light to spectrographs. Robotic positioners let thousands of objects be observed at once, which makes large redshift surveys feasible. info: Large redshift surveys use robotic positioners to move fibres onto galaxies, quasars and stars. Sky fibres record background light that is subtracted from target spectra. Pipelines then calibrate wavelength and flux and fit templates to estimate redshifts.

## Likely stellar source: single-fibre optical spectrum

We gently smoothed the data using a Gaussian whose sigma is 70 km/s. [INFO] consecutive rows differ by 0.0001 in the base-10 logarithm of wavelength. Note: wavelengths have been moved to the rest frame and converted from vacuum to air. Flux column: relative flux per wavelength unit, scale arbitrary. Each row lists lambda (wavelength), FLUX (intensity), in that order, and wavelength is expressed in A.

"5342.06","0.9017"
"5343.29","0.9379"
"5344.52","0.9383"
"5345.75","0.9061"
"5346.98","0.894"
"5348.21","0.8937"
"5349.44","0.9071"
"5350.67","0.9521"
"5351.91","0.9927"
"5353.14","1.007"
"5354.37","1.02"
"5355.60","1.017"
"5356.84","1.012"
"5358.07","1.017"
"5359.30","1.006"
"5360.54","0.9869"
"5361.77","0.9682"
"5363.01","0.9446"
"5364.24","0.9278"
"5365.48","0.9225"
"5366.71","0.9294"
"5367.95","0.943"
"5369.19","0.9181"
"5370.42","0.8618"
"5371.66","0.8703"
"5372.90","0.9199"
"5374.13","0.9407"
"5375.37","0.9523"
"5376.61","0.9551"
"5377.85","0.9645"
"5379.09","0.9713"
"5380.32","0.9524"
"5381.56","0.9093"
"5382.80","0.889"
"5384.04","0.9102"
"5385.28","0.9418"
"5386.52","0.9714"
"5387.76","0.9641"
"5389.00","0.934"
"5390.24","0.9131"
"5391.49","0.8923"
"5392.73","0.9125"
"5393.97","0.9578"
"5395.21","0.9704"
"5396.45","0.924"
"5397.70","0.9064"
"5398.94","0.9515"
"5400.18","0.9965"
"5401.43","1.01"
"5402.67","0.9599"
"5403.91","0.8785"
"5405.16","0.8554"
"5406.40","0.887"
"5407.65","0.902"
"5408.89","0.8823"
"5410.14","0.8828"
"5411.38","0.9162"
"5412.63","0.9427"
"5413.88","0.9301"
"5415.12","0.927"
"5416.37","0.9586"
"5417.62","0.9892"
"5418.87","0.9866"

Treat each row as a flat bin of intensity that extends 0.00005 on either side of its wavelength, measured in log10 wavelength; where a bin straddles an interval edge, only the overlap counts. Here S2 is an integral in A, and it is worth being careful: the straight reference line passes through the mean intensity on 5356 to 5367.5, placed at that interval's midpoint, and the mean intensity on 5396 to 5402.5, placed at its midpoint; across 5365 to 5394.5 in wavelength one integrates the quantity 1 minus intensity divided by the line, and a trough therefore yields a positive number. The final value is 1.1 A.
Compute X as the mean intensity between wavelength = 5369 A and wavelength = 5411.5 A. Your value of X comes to 0.927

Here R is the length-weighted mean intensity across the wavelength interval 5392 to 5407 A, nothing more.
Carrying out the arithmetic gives 0.934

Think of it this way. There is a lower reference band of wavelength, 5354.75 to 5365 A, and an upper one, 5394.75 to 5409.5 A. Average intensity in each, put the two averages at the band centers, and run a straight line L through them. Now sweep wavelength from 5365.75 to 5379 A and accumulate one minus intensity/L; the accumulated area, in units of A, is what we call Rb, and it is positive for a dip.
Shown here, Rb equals 0.5 A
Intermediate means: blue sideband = 0.985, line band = 0.927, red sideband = 0.927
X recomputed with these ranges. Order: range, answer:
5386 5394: 0.933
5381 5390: 0.931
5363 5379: 0.928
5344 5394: 0.943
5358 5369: 0.956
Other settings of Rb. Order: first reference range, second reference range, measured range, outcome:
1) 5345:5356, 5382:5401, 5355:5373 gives 0.0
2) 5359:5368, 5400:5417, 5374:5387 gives 0.0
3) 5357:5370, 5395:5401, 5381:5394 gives 0.4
